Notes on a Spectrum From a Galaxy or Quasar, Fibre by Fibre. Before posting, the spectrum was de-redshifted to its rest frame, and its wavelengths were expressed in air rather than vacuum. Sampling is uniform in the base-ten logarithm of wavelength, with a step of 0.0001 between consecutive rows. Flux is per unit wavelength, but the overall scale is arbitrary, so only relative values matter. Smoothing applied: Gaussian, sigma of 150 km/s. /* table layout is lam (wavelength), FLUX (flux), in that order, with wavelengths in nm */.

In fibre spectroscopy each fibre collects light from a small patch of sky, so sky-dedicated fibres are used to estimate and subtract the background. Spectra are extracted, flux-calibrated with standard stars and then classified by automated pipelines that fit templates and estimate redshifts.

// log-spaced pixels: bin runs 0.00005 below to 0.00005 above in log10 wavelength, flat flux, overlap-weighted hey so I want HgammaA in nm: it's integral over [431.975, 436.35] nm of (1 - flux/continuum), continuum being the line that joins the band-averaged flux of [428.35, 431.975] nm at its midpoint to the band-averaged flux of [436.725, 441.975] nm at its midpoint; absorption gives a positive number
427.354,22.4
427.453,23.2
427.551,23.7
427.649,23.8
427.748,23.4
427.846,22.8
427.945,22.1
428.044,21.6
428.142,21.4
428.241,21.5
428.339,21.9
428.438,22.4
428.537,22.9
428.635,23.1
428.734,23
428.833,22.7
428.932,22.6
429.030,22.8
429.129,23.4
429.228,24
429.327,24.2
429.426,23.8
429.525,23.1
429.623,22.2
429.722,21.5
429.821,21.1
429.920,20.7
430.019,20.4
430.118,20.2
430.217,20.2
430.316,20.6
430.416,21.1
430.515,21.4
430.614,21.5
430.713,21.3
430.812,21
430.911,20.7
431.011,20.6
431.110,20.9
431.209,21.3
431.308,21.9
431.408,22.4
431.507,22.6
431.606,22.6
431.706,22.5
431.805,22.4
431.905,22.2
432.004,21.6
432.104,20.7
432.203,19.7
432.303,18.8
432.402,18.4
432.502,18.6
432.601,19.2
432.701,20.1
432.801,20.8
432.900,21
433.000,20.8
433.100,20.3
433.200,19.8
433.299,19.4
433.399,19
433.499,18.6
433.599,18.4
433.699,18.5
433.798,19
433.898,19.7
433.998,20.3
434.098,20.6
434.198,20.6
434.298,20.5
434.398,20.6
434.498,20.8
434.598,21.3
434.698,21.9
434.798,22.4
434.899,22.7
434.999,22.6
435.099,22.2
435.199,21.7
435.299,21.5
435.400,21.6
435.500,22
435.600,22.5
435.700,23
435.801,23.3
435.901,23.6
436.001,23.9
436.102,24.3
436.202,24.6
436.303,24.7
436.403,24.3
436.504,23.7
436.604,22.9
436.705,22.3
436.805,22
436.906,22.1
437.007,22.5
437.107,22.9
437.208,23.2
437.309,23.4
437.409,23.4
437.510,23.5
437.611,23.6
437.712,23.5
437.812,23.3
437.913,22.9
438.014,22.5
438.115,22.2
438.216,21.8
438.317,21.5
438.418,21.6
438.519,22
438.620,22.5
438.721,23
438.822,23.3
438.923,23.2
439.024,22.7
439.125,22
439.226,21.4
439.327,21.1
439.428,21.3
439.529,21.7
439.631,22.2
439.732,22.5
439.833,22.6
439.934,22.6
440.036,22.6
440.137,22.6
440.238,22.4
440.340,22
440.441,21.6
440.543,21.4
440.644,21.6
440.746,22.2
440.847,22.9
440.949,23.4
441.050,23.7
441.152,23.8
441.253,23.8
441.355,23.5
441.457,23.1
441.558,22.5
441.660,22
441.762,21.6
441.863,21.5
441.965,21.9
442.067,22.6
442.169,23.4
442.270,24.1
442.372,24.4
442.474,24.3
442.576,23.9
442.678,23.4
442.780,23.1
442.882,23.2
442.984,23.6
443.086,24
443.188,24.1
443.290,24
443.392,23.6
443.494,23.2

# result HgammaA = 0.23 nm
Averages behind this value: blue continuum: 22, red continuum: 22.5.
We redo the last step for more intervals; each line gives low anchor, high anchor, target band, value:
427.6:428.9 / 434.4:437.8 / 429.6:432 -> 0.13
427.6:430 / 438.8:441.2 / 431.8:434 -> 0.26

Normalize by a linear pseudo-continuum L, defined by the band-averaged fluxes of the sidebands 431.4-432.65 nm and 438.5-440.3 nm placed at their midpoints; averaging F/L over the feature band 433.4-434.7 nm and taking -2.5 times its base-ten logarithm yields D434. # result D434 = 0.07 mag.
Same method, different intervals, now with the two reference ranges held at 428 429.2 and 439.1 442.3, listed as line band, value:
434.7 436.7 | -0.03 mag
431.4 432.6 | 0.08 mag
